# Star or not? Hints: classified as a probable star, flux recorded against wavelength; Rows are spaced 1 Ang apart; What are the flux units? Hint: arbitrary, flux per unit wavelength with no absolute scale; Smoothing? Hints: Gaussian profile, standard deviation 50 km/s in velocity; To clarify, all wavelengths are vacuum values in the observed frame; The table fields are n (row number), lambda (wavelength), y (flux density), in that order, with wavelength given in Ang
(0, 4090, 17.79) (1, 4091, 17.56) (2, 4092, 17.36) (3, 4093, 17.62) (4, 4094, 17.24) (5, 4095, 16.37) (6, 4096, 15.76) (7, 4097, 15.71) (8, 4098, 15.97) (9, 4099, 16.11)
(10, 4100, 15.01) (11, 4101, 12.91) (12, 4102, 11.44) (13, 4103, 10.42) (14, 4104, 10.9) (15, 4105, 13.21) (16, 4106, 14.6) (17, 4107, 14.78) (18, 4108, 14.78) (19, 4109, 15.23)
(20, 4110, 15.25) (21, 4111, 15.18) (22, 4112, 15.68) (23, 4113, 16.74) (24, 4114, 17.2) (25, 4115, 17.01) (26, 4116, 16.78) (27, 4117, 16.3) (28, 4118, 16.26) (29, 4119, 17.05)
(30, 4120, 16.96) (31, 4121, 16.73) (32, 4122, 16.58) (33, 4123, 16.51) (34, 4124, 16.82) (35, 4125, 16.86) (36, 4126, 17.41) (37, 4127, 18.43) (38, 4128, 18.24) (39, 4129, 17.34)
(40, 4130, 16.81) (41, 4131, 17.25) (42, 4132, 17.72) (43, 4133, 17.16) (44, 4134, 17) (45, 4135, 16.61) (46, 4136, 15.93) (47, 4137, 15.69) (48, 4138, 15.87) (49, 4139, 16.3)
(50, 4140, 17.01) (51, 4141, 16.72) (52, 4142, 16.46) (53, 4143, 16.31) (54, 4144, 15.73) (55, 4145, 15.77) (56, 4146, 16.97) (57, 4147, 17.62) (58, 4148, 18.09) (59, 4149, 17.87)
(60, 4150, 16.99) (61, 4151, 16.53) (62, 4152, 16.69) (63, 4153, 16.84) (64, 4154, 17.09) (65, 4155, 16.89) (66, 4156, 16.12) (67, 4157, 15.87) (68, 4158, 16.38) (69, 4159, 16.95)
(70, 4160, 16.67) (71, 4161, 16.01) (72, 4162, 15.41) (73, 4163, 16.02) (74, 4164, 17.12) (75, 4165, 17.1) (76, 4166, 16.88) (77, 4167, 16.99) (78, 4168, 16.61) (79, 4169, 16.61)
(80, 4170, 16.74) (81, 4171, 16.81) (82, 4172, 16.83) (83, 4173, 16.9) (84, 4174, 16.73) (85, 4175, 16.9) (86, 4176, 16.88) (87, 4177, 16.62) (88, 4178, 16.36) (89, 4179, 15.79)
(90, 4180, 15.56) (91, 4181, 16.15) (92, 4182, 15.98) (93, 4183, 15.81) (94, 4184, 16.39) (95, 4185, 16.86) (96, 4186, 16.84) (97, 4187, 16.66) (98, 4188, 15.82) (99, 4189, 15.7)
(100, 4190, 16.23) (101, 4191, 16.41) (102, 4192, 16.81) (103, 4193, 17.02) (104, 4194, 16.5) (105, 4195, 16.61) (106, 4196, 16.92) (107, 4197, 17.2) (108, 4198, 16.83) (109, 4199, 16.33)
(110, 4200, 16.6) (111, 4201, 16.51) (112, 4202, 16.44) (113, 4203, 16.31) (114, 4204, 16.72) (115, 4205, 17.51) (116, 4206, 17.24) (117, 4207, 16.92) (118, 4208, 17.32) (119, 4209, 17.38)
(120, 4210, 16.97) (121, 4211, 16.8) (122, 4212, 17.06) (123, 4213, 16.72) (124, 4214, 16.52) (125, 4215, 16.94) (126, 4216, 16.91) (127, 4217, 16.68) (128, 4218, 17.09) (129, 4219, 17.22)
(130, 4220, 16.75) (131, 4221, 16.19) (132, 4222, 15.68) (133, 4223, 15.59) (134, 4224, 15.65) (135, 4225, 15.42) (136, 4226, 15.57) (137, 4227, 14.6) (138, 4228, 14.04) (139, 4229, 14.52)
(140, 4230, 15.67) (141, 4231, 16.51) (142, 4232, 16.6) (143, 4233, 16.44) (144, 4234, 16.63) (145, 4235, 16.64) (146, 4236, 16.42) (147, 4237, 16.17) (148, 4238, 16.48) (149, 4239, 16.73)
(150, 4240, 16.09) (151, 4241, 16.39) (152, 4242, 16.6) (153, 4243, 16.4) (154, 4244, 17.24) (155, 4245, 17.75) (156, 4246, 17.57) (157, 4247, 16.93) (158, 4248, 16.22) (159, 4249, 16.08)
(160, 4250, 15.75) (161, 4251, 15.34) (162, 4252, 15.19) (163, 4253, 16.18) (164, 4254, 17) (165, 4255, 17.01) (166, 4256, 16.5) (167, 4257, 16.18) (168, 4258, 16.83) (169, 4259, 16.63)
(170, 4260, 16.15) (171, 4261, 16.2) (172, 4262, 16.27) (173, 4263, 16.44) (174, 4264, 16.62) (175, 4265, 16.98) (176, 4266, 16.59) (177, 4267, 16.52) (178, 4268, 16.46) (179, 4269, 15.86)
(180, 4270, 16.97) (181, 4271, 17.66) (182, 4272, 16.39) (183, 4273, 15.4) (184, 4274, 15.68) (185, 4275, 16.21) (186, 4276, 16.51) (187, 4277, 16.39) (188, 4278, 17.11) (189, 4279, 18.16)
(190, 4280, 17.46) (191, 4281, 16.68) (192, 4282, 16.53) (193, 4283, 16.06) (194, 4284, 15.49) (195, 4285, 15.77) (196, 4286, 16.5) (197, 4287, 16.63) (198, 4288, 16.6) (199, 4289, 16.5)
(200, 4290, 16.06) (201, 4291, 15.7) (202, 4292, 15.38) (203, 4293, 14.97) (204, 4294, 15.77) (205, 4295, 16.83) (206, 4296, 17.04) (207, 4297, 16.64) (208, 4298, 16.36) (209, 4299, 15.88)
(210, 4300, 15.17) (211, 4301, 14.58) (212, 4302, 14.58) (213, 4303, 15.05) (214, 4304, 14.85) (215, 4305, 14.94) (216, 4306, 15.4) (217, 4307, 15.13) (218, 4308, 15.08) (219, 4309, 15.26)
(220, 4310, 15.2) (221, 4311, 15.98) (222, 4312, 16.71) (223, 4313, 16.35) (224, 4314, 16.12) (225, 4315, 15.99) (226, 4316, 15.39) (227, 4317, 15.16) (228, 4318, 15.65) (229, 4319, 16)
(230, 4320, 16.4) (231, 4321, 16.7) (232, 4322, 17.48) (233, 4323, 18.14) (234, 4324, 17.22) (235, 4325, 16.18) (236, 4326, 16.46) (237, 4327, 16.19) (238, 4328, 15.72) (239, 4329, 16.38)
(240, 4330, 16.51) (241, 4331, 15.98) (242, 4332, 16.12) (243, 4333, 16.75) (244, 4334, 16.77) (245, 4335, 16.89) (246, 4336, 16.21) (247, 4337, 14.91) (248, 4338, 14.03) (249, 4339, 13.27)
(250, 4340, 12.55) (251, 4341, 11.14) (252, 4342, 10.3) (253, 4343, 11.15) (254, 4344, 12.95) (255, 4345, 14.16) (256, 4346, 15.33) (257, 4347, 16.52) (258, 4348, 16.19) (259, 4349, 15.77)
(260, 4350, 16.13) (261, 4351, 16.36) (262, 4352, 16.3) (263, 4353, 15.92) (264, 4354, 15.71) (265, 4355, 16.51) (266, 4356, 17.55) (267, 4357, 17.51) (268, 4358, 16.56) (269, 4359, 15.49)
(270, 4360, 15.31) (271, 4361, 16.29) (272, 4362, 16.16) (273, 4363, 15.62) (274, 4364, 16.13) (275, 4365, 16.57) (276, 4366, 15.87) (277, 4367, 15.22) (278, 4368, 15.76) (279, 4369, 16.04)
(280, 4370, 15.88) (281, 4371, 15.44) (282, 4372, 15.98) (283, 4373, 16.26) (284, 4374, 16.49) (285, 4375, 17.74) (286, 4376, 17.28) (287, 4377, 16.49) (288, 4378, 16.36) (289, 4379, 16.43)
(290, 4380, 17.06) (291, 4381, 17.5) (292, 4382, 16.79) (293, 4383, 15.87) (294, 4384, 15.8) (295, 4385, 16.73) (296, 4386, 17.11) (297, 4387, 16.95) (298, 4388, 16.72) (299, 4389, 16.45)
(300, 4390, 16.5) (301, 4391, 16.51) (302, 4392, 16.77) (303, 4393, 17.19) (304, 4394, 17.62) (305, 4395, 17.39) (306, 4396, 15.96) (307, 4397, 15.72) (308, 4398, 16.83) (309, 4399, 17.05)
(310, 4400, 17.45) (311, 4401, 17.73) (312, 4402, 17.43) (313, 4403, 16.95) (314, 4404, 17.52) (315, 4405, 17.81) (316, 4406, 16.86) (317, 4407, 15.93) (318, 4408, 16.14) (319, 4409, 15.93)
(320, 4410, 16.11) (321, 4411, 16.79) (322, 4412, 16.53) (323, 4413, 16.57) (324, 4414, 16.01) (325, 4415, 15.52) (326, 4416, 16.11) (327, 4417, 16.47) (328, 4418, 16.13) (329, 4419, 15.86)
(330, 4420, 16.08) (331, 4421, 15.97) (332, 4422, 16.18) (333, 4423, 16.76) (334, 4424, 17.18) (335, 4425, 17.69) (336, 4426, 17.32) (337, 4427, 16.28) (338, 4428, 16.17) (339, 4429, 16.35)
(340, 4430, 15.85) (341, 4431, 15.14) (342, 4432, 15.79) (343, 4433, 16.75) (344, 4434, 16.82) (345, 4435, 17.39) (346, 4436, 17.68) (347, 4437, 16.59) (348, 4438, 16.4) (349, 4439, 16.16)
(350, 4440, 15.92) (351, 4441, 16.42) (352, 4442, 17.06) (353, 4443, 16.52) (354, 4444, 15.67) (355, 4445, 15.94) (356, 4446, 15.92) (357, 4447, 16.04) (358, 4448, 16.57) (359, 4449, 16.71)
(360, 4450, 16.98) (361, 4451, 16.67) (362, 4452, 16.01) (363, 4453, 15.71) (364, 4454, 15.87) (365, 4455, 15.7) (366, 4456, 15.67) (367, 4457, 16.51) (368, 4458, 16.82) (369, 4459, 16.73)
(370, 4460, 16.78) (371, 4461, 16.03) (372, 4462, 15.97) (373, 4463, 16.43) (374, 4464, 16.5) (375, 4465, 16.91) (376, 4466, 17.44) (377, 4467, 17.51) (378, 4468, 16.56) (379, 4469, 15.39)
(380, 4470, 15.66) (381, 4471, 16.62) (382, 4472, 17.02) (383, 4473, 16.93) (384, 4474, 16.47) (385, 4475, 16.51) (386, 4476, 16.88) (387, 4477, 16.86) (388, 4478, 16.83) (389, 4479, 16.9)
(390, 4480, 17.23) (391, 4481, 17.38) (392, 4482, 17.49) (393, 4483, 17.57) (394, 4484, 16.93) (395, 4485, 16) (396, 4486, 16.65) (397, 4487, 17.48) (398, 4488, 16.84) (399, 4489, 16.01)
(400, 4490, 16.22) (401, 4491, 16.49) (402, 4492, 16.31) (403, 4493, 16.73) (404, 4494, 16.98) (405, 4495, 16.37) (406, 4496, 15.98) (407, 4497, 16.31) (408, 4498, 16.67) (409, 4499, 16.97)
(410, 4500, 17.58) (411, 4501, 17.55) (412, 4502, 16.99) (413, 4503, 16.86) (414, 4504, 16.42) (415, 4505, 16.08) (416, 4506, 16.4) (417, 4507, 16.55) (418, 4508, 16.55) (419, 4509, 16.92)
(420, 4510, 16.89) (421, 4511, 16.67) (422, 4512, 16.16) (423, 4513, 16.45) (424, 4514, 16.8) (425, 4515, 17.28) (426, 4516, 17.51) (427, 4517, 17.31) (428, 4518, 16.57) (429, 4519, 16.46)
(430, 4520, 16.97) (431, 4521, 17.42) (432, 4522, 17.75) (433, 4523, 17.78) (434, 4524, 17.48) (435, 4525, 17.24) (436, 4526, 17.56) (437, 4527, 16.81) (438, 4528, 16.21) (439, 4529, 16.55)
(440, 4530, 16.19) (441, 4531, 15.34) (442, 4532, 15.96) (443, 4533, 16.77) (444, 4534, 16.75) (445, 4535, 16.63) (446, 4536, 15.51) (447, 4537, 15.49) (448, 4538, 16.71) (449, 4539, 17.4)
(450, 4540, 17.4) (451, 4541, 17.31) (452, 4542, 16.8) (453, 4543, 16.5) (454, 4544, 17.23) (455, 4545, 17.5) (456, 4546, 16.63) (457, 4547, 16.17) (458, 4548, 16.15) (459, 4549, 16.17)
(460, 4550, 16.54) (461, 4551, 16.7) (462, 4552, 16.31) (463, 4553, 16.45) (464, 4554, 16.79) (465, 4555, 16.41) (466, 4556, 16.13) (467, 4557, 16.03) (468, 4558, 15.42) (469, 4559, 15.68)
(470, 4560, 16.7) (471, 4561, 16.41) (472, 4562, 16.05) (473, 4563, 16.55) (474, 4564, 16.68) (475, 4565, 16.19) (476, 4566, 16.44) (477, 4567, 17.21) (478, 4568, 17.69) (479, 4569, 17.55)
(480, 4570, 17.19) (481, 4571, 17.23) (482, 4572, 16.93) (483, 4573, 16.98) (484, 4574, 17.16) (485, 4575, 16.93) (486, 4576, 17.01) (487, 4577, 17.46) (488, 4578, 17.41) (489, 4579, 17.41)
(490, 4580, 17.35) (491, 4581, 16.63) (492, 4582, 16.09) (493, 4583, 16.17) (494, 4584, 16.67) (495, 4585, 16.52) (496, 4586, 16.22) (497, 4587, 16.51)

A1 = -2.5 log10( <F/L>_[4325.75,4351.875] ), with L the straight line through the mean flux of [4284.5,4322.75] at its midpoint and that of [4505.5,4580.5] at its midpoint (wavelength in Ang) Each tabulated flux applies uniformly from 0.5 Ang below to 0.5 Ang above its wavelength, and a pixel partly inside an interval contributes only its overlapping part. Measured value 0.07 mag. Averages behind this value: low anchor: 15.9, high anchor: 16.7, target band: 15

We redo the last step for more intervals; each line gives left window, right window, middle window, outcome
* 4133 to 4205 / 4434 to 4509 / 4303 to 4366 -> 0.06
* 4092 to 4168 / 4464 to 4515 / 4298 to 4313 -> 0.08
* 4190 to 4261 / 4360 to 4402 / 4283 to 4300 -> 0.03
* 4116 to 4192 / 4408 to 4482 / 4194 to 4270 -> 0.01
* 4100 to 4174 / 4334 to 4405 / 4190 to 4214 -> -0.04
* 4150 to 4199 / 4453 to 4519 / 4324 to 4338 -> 0.03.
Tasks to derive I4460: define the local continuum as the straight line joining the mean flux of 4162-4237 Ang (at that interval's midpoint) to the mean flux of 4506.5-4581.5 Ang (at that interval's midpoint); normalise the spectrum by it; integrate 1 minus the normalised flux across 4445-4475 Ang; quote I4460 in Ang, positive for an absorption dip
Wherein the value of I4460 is 0.5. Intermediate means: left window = 16.5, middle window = 16.4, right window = 16.7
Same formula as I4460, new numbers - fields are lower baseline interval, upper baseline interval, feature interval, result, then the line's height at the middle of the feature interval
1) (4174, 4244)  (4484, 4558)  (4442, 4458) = 0.4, 16.6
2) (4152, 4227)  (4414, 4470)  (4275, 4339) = 1.6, 16.5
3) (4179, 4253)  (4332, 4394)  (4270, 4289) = -0.4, 16.2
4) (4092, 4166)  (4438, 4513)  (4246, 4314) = 0.9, 16.4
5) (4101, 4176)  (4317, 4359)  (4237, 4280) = -1.7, 15.9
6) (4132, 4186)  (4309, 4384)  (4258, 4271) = -0.3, 16.2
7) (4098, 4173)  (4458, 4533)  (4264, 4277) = 0.0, 16.4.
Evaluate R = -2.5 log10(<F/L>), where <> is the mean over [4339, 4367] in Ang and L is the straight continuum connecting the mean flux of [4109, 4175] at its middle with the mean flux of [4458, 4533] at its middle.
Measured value 0.10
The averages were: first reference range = 16.7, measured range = 15.2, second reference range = 16.7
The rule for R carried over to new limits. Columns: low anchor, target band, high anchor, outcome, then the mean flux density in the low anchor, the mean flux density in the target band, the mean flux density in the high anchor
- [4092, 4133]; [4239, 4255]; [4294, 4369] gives -0.05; 15.9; 16.5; 15.7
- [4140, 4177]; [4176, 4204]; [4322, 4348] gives 0.00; 16.7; 16.4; 15.2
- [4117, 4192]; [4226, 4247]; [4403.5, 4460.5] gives 0.02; 16.7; 16.3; 16.4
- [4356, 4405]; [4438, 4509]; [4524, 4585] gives 0.00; 16.6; 16.6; 16.7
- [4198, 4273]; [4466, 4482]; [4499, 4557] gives -0.01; 16.4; 16.8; 16.7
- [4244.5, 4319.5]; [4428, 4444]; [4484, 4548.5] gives 0.01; 16.1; 16.4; 16.7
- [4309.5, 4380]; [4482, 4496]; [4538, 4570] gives -0.02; 15.8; 16.7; 16.6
